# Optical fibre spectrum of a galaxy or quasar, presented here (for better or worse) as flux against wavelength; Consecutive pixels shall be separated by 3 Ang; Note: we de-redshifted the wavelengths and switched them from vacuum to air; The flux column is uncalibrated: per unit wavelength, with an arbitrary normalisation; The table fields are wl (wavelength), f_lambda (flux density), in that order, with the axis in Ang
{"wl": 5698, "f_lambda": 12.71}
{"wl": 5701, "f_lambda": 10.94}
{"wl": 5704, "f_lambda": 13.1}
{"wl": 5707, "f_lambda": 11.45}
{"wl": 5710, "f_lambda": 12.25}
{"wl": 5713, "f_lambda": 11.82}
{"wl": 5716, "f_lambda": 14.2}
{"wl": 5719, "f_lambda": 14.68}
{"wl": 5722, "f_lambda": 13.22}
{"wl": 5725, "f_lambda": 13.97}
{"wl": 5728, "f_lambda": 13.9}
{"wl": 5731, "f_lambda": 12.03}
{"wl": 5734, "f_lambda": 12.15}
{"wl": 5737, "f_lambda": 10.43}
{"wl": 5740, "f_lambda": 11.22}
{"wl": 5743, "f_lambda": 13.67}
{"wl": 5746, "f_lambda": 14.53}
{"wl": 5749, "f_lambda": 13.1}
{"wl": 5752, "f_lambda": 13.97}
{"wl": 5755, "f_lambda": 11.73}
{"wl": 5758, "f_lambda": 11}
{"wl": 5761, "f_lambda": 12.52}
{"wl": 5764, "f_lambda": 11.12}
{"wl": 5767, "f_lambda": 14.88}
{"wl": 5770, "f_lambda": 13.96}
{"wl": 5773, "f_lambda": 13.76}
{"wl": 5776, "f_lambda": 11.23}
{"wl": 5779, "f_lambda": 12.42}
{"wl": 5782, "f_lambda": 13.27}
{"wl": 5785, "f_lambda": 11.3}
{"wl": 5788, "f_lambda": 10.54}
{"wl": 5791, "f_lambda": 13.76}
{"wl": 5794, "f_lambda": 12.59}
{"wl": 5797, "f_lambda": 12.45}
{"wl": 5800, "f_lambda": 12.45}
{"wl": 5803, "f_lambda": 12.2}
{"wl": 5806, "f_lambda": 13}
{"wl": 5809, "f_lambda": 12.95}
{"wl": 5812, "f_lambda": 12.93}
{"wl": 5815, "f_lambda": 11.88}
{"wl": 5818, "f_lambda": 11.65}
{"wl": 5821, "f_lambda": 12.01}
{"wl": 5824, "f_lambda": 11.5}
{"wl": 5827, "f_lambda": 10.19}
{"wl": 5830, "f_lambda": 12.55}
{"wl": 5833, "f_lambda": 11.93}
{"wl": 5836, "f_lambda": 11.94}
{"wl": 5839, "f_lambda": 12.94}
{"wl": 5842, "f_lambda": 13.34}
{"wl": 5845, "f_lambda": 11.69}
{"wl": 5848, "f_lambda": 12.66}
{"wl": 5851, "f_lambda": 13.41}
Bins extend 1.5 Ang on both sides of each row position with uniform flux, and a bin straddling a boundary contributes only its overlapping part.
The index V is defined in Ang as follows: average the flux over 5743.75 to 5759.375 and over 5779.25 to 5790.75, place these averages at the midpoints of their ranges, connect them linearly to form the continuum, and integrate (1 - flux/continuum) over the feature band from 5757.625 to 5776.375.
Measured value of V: -0.50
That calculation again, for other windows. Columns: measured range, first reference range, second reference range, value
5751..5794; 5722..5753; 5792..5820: 0.5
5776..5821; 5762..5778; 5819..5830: -0.7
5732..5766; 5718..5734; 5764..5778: 2.4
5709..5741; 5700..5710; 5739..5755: -0.6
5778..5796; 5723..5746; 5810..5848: 0.0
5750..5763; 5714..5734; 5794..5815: 0.8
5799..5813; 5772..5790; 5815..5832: -1.1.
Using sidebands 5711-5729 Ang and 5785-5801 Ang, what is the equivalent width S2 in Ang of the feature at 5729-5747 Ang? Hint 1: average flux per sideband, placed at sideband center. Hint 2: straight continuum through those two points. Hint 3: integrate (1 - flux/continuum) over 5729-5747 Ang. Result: 1.3 Ang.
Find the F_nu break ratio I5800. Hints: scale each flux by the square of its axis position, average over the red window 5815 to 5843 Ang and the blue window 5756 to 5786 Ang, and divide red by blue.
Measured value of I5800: 1.0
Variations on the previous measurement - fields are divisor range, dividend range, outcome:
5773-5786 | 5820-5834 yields 0.96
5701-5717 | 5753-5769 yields 1.02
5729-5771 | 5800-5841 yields 0.99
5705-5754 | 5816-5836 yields 0.93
